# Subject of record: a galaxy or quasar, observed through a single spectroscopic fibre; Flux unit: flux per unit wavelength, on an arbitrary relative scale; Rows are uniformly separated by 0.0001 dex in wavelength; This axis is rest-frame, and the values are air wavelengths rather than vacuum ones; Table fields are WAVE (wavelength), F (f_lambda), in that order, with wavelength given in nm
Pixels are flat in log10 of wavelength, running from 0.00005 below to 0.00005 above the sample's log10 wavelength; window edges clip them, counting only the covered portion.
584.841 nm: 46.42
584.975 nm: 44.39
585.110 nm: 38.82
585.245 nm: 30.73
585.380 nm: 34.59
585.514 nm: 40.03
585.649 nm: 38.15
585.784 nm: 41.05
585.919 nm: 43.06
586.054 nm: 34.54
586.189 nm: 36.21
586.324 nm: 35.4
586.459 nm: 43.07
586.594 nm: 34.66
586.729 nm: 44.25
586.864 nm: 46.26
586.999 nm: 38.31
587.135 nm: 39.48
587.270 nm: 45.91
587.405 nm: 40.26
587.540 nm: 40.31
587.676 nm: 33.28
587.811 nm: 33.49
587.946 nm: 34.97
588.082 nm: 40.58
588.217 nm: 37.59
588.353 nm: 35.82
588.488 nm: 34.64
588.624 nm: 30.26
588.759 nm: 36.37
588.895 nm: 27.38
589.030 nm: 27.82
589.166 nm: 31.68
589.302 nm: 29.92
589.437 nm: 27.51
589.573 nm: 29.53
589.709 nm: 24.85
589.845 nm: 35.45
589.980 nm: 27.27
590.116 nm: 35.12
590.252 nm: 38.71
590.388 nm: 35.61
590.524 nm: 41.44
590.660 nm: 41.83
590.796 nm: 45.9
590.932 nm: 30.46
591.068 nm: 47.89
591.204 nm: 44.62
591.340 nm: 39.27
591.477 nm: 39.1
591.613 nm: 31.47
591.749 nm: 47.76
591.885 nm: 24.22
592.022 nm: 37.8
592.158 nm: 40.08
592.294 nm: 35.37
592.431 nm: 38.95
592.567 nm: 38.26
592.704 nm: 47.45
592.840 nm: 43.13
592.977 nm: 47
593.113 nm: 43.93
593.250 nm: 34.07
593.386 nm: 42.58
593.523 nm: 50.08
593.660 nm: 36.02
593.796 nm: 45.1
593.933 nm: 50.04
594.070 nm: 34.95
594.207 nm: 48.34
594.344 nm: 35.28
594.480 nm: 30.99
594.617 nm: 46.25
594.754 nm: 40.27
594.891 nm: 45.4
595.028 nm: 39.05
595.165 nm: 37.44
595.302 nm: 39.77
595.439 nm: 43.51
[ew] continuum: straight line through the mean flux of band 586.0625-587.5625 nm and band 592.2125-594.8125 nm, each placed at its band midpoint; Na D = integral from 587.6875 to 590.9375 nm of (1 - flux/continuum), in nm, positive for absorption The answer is 0.53 nm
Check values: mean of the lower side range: 40.2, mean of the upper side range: 41.5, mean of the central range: 34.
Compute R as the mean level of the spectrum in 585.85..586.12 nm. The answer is 38.8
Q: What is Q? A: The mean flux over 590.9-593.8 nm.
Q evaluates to 40.2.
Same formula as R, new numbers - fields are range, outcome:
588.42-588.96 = 32.2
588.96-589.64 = 29.3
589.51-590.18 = 30.4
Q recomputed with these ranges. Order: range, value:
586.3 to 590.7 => 35.7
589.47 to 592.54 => 36.9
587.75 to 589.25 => 33.6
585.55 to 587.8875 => 39.3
